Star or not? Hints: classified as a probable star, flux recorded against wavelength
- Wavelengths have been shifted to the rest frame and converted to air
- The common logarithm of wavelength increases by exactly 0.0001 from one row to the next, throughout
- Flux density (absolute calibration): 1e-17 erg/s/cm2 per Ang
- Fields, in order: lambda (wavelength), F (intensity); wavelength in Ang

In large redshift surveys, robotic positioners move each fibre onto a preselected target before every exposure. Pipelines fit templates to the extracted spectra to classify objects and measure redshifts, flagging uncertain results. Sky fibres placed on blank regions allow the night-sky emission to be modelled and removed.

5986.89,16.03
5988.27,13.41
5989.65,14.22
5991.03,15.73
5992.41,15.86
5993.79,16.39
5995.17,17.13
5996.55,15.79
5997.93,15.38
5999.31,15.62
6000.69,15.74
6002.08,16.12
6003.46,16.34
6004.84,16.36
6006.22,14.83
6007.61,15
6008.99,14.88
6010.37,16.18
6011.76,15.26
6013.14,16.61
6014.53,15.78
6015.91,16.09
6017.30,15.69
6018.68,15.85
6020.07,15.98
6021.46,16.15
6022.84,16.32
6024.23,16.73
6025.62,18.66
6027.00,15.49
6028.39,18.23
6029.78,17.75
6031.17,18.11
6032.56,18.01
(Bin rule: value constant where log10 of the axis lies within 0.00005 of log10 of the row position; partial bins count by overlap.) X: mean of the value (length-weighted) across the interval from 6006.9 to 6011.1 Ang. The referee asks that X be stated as 15.3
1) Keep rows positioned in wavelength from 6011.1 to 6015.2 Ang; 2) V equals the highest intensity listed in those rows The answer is 16.61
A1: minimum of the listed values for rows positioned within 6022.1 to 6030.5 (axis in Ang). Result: 15.49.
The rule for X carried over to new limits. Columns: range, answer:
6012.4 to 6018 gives 16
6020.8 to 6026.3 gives 17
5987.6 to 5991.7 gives 14.4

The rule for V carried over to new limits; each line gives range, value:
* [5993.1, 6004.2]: 17.13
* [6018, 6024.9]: 16.73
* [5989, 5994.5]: 16.39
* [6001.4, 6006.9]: 16.36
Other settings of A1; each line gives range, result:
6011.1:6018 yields 15.26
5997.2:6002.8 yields 15.38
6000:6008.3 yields 14.83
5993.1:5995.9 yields 16.39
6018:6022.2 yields 15.85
